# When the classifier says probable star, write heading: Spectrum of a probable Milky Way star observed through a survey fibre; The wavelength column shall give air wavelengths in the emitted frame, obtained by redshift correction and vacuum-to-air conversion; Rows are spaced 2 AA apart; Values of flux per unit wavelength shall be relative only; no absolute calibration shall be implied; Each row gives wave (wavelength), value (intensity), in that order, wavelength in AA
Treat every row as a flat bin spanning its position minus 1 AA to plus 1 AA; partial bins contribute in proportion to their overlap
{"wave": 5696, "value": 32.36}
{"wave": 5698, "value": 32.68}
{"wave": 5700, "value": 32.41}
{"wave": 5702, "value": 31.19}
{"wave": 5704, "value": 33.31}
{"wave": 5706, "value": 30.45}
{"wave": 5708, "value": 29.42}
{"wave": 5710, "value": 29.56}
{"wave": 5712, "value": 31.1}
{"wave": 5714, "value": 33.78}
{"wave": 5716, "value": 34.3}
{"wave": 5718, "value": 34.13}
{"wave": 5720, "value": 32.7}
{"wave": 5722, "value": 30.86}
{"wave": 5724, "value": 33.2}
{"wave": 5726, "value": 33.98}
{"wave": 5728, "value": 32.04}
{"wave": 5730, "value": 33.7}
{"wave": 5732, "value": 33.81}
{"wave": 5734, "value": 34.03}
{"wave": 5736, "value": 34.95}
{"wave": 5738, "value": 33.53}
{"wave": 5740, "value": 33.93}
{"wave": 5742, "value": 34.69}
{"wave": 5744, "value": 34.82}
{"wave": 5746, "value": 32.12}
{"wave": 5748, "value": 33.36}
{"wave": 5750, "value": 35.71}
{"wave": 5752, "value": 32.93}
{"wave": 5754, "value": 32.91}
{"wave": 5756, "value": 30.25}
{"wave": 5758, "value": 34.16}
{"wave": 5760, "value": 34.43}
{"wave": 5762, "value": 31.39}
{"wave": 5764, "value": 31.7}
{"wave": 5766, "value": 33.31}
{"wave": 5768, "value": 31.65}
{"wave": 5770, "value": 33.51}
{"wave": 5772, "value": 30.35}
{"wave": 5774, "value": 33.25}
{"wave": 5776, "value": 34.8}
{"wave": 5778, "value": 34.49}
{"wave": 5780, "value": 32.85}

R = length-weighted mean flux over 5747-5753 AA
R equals 34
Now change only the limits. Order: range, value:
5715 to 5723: 33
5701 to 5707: 31.7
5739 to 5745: 34.5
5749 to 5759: 33.2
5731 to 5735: 33.9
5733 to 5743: 34.2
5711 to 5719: 33.3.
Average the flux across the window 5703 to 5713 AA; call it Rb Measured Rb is 30.8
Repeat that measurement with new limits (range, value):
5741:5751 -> 34.1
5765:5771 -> 32.8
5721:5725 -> 32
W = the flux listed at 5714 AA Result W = 33.78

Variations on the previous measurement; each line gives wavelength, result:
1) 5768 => 31.65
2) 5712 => 31.1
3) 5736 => 34.95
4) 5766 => 33.31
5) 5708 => 29.42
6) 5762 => 31.39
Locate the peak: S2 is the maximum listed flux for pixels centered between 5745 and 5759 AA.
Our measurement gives 35.71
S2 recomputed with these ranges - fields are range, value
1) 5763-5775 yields 33.51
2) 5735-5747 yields 34.95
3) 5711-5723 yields 34.3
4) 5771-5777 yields 34.8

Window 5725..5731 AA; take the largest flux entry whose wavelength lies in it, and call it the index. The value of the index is 33.98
